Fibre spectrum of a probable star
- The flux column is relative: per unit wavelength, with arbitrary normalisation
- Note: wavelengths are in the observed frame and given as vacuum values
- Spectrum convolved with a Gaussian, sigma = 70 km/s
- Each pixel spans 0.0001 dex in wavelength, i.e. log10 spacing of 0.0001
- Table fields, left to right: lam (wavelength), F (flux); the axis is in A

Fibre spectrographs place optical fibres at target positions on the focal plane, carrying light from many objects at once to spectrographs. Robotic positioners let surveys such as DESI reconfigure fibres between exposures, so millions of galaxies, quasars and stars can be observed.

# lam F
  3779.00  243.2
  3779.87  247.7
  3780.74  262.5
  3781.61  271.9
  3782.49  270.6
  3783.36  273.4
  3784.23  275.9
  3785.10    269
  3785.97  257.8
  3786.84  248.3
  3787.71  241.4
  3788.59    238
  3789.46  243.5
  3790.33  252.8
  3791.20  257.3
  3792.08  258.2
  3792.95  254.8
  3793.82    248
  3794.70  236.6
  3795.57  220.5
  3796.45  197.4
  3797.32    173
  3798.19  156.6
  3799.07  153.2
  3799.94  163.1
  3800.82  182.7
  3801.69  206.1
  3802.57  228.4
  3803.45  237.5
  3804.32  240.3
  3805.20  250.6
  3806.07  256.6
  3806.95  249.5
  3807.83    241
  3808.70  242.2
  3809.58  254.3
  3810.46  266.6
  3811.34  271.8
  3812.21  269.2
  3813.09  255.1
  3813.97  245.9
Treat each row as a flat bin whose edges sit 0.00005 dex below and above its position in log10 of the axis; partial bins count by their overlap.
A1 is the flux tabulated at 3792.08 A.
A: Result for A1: 258.2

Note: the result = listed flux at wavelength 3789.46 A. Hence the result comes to 243.5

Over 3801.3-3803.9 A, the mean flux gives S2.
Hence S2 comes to 224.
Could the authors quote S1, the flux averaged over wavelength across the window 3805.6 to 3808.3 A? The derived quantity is 250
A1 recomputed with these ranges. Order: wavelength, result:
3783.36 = 273.4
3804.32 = 240.3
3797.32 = 173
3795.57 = 220.5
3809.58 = 254.3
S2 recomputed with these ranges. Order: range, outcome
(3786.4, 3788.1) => 246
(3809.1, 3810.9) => 259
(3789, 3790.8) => 249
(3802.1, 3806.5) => 242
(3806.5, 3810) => 247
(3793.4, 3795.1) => 241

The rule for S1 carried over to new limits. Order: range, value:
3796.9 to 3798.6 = 165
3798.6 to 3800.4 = 158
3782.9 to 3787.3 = 265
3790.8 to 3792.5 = 257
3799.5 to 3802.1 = 184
